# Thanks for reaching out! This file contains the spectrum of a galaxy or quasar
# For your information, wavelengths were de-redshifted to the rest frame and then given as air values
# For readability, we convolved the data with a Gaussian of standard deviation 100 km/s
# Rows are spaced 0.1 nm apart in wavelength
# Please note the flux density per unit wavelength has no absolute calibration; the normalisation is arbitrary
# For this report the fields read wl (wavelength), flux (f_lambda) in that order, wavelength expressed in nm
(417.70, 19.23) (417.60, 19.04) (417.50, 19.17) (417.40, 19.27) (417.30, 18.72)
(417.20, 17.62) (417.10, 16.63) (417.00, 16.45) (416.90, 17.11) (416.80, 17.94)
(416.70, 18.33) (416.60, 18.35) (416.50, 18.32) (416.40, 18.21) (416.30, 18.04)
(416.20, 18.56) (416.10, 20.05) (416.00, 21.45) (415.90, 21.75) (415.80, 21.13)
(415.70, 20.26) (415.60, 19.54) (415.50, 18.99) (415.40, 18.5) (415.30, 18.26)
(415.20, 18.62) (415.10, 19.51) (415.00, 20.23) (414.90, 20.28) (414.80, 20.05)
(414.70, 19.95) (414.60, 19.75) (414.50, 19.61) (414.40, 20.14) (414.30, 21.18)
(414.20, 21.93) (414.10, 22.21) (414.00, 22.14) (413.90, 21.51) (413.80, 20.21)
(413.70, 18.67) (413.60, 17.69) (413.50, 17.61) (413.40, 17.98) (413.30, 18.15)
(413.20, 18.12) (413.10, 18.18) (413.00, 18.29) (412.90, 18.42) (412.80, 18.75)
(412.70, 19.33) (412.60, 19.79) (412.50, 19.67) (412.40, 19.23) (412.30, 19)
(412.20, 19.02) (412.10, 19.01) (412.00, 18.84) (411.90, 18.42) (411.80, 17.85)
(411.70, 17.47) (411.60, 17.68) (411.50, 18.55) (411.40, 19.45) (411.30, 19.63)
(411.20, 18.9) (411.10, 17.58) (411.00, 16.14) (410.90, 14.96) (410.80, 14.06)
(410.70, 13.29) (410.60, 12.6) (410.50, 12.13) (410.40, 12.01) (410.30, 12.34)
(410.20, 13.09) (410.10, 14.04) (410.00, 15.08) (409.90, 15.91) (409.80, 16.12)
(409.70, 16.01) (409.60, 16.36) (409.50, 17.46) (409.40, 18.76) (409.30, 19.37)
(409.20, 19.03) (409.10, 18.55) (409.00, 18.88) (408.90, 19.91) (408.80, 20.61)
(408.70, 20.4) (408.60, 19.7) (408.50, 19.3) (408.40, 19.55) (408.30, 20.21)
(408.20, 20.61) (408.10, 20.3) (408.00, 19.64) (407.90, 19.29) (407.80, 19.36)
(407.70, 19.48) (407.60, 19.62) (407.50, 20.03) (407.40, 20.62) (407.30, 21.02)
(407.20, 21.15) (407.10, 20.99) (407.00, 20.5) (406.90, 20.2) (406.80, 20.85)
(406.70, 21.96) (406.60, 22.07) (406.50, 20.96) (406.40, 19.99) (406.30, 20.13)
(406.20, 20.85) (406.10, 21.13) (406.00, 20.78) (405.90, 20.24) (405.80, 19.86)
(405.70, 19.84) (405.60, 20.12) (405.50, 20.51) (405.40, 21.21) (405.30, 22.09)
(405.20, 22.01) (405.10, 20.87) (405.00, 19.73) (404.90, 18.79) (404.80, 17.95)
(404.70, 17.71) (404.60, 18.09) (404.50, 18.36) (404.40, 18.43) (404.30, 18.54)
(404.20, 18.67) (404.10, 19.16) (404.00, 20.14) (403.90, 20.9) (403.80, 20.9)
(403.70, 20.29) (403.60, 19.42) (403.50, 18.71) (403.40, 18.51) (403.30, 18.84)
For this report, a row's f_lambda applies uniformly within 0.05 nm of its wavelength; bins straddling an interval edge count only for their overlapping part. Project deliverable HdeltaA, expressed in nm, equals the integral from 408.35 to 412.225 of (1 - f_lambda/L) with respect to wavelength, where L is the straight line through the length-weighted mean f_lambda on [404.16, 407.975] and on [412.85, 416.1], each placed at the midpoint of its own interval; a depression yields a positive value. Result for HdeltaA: 0.54 nm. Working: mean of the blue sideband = 20.1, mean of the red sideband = 19.7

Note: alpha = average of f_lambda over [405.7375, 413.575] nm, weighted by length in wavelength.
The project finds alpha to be 18.5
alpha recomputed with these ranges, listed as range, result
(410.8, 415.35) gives 19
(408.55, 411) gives 16.3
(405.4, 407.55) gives 20.7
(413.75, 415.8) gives 20.2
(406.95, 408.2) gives 20.2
